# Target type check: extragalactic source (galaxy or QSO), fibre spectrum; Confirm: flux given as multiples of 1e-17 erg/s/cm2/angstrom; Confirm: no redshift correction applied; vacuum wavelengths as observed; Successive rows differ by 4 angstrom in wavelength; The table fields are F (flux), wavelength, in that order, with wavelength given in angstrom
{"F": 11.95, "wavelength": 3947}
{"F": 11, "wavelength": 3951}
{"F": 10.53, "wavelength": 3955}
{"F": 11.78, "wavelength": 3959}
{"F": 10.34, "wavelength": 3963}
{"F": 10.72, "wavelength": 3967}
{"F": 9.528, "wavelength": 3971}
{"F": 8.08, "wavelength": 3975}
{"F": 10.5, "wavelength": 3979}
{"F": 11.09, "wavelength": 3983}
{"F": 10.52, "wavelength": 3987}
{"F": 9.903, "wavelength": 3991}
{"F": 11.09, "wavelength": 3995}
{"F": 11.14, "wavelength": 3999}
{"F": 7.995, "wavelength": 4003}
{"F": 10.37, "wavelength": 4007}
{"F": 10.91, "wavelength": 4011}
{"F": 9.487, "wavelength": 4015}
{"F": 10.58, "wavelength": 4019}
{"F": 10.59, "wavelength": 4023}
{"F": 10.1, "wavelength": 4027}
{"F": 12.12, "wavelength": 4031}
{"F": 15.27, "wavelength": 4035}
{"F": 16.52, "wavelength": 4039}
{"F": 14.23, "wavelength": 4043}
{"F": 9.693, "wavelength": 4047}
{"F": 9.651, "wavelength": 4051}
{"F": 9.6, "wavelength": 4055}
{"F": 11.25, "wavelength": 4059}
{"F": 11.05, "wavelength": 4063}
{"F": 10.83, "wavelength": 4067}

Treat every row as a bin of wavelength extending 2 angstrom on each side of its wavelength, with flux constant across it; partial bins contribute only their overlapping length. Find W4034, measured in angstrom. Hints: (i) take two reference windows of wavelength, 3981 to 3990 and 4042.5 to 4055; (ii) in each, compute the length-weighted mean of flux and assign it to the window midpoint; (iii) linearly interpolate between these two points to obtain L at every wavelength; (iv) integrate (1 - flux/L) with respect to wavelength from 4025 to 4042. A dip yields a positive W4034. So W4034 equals -4.7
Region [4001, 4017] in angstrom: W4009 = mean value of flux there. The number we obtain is 9.69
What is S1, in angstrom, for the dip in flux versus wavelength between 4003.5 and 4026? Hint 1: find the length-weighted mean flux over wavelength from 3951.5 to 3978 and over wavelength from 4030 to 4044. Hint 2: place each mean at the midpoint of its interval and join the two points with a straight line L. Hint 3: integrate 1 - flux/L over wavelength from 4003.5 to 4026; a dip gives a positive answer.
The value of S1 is 5.3 angstrom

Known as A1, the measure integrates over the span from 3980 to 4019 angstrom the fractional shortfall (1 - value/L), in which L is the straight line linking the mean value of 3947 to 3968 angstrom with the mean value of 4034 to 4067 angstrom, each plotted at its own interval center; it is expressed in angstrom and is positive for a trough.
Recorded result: 3.9 angstrom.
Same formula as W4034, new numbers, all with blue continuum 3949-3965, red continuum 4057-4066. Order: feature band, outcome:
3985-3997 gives 0.5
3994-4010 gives 1.3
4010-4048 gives -3.4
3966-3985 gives 1.7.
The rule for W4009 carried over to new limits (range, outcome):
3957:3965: 11.1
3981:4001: 10.7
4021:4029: 10.3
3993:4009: 10.1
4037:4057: 11.9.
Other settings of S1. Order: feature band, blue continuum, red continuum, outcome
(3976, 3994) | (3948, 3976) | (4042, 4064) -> 0.2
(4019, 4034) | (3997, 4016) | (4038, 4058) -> -0.5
